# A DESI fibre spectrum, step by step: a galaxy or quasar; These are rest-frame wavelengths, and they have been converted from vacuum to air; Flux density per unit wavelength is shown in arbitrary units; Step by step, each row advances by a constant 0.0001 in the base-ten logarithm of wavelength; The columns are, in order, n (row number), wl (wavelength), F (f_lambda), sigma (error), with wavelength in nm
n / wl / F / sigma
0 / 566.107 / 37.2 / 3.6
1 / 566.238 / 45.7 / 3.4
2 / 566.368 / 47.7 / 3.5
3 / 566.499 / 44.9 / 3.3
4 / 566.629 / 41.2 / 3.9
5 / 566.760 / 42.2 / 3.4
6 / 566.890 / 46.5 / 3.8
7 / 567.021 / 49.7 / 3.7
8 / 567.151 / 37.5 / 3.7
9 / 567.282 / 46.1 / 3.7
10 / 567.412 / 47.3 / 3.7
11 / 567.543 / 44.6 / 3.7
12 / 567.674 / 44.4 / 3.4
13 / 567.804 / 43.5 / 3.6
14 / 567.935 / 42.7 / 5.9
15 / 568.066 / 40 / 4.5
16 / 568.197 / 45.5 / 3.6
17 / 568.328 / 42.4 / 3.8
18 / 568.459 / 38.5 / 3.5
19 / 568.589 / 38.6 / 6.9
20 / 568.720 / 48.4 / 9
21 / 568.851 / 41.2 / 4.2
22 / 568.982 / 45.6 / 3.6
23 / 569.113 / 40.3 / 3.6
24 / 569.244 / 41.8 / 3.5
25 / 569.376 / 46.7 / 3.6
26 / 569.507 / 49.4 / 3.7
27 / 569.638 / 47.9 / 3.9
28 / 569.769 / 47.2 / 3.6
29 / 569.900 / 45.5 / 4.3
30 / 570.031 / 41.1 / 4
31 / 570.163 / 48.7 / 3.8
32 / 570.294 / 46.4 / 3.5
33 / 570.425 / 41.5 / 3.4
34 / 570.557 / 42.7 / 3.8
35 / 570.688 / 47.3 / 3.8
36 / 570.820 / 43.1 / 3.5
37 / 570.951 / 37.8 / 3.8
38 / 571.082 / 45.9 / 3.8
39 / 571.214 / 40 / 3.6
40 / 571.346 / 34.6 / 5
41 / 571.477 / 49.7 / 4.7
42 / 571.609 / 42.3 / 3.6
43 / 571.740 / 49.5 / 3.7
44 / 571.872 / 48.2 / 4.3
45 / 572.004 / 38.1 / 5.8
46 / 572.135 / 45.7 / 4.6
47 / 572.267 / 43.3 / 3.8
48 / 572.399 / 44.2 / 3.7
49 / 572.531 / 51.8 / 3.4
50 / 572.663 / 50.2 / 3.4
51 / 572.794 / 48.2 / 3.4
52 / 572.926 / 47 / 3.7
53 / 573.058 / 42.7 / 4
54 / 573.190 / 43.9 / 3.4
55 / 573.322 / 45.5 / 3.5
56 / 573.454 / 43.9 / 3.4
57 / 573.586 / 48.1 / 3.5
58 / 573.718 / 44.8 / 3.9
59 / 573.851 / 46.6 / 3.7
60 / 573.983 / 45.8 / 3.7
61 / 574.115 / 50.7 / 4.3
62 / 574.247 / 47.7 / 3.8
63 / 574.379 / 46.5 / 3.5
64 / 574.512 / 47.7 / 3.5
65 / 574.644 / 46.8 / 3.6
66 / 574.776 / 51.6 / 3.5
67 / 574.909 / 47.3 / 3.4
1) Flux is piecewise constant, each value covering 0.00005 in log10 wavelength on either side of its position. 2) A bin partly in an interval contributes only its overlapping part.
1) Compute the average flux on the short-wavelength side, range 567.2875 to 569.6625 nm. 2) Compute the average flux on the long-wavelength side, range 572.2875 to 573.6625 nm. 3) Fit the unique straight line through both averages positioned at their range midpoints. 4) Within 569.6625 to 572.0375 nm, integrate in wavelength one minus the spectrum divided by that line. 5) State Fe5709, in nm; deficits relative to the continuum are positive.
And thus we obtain 0.06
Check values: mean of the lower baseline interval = 43.8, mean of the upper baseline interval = 46.4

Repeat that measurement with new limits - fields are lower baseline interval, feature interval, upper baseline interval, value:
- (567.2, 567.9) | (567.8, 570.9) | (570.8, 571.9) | 0.01 nm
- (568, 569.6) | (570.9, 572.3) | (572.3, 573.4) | 0.07 nm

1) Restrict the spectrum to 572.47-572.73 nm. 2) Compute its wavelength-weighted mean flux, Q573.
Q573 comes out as 51.1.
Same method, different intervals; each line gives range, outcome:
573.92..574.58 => 47.7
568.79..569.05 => 43.4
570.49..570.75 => 44.9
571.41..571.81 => 47.2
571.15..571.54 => 41.4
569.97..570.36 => 45.4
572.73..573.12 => 46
